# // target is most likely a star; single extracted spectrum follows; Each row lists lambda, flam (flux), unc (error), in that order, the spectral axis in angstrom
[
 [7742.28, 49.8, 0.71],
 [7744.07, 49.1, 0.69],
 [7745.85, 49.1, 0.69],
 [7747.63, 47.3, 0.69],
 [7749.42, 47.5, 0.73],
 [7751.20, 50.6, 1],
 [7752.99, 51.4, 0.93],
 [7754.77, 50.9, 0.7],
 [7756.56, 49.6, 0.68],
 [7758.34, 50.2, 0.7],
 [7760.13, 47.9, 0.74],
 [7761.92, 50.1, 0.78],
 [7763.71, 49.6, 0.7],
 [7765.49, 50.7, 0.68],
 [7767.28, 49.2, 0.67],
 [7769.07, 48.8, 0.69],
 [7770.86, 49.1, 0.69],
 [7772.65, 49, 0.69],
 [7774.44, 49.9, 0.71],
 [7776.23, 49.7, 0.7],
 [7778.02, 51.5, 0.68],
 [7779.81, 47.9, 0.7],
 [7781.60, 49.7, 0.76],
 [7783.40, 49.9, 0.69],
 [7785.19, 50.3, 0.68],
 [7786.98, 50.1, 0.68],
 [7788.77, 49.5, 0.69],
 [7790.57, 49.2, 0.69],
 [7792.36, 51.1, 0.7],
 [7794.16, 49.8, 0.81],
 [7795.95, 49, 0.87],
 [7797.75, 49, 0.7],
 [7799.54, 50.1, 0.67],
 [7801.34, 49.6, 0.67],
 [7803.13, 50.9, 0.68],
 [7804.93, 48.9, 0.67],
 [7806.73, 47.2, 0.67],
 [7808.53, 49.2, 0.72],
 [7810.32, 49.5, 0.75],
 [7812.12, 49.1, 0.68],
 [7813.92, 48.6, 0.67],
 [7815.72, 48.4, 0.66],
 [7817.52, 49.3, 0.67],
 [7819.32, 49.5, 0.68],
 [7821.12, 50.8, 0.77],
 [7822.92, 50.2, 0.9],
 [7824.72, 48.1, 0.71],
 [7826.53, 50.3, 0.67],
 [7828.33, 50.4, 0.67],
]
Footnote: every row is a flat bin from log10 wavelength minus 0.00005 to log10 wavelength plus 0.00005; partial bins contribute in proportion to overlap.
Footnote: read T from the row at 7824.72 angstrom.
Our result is 48.1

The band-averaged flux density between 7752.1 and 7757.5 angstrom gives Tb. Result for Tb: 50.7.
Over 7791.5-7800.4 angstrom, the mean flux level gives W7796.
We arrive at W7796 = 49.8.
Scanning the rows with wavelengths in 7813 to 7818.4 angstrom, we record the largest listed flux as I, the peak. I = 49.3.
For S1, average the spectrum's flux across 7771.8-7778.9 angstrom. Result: 50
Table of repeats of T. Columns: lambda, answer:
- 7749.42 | 47.5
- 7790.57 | 49.2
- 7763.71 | 49.6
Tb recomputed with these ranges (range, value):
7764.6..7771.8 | 49.4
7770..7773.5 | 49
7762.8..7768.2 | 49.9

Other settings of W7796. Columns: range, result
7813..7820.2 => 48.9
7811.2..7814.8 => 48.8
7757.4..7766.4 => 49.7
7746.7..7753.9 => 49.2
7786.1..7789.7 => 49.8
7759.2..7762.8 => 48.9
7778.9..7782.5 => 48.8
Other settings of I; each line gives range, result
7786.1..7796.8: 51.1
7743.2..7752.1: 50.6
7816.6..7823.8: 50.8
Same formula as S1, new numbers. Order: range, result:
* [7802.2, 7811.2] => 49.2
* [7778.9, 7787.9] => 49.6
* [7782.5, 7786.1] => 50.1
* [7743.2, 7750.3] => 48.3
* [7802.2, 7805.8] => 50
